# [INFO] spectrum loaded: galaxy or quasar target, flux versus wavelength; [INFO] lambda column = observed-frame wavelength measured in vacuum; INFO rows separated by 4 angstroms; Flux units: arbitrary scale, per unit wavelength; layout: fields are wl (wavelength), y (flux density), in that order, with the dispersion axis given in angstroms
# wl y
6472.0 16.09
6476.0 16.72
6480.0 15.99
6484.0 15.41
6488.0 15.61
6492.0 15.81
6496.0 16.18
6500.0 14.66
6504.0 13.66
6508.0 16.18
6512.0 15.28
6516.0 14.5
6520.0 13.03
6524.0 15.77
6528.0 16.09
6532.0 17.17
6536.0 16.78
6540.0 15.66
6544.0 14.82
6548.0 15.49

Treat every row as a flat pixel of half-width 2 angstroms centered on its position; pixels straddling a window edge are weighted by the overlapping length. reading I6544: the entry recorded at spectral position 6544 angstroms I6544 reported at 14.82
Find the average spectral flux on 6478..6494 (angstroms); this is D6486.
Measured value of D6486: 15.7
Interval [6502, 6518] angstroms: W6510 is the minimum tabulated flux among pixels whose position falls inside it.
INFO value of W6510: 13.66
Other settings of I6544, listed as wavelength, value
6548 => 15.49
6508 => 16.18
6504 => 13.66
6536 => 16.78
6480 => 15.99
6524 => 15.77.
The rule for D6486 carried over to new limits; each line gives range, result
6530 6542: 16.5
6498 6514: 14.9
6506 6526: 15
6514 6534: 15.3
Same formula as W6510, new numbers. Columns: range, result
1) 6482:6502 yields 14.66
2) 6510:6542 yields 13.03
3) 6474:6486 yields 15.41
